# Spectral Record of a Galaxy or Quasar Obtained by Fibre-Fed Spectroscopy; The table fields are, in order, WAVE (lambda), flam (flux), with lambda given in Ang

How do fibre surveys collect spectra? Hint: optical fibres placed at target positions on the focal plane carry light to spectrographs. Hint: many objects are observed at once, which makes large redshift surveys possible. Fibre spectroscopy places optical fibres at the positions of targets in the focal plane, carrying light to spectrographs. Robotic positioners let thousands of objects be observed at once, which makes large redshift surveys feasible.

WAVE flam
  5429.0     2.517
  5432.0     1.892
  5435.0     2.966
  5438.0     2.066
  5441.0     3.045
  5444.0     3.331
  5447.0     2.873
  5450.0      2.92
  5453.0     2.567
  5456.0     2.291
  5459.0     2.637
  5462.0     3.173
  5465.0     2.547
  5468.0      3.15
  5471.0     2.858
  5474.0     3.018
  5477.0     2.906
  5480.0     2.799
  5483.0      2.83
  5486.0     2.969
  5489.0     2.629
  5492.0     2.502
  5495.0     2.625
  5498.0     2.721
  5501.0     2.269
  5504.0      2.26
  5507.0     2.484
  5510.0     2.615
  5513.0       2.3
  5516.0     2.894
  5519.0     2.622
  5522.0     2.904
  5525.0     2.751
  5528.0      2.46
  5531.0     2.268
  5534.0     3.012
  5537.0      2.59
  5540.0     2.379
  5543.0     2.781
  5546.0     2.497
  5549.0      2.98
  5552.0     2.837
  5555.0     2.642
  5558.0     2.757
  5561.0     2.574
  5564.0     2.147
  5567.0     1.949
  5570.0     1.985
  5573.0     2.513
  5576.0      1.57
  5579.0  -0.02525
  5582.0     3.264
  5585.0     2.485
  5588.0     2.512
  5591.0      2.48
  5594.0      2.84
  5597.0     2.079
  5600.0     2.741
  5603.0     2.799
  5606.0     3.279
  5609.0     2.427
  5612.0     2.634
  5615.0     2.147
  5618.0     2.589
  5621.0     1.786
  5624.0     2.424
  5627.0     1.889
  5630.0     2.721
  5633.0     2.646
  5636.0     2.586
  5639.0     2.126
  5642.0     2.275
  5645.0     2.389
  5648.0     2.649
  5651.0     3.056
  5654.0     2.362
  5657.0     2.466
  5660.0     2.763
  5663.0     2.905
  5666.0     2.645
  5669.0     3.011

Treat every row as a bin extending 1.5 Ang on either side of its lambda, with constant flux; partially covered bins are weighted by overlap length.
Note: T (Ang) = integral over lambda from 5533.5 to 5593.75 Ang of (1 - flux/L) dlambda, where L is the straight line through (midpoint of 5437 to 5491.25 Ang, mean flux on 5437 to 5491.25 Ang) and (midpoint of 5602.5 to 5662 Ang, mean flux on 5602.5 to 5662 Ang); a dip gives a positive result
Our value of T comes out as 5.4 Ang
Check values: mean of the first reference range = 2.81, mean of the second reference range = 2.5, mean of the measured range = 2.4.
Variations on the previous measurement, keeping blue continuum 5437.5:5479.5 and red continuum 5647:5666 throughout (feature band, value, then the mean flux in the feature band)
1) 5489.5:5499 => 0.7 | 2.61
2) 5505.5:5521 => 1.1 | 2.59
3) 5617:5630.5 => 2.4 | 2.24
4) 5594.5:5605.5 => 0.4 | 2.63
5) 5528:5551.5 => 1.1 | 2.64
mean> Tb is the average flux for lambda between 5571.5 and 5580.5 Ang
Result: 1.35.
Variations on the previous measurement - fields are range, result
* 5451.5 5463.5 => 2.67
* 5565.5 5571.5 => 1.97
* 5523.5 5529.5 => 2.61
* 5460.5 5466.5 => 2.86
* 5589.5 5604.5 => 2.59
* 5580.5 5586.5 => 2.87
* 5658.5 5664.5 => 2.83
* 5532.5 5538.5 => 2.8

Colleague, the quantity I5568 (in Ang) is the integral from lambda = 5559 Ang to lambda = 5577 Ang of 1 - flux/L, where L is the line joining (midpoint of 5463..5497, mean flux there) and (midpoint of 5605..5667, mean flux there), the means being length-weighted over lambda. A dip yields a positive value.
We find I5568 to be 3.29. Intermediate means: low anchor 2.81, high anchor 2.51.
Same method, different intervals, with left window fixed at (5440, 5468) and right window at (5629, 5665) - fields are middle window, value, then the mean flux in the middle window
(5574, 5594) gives 4.1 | 2.12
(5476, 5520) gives 2.4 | 2.63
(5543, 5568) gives 1.2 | 2.57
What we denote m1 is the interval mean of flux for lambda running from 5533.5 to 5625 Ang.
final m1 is 2.43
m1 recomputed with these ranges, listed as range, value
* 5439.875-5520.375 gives 2.73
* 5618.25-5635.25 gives 2.33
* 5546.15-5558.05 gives 2.77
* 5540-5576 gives 2.47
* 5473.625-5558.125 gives 2.66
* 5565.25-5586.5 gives 1.97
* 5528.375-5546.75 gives 2.58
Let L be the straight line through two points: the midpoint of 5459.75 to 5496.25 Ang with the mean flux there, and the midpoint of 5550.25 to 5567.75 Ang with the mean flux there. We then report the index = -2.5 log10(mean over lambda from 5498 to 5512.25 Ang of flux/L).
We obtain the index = 0.122 mag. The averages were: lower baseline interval 2.83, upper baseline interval 2.51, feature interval 2.43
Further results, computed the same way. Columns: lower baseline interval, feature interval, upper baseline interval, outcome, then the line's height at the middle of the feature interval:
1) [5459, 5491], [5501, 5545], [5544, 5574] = 0.03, 2.65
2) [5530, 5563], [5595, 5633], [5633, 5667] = 0.06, 2.6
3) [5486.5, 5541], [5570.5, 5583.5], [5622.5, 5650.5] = 0.33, 2.51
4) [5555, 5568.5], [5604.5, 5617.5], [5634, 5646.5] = -0.11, 2.37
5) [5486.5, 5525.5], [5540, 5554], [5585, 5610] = -0.05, 2.61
